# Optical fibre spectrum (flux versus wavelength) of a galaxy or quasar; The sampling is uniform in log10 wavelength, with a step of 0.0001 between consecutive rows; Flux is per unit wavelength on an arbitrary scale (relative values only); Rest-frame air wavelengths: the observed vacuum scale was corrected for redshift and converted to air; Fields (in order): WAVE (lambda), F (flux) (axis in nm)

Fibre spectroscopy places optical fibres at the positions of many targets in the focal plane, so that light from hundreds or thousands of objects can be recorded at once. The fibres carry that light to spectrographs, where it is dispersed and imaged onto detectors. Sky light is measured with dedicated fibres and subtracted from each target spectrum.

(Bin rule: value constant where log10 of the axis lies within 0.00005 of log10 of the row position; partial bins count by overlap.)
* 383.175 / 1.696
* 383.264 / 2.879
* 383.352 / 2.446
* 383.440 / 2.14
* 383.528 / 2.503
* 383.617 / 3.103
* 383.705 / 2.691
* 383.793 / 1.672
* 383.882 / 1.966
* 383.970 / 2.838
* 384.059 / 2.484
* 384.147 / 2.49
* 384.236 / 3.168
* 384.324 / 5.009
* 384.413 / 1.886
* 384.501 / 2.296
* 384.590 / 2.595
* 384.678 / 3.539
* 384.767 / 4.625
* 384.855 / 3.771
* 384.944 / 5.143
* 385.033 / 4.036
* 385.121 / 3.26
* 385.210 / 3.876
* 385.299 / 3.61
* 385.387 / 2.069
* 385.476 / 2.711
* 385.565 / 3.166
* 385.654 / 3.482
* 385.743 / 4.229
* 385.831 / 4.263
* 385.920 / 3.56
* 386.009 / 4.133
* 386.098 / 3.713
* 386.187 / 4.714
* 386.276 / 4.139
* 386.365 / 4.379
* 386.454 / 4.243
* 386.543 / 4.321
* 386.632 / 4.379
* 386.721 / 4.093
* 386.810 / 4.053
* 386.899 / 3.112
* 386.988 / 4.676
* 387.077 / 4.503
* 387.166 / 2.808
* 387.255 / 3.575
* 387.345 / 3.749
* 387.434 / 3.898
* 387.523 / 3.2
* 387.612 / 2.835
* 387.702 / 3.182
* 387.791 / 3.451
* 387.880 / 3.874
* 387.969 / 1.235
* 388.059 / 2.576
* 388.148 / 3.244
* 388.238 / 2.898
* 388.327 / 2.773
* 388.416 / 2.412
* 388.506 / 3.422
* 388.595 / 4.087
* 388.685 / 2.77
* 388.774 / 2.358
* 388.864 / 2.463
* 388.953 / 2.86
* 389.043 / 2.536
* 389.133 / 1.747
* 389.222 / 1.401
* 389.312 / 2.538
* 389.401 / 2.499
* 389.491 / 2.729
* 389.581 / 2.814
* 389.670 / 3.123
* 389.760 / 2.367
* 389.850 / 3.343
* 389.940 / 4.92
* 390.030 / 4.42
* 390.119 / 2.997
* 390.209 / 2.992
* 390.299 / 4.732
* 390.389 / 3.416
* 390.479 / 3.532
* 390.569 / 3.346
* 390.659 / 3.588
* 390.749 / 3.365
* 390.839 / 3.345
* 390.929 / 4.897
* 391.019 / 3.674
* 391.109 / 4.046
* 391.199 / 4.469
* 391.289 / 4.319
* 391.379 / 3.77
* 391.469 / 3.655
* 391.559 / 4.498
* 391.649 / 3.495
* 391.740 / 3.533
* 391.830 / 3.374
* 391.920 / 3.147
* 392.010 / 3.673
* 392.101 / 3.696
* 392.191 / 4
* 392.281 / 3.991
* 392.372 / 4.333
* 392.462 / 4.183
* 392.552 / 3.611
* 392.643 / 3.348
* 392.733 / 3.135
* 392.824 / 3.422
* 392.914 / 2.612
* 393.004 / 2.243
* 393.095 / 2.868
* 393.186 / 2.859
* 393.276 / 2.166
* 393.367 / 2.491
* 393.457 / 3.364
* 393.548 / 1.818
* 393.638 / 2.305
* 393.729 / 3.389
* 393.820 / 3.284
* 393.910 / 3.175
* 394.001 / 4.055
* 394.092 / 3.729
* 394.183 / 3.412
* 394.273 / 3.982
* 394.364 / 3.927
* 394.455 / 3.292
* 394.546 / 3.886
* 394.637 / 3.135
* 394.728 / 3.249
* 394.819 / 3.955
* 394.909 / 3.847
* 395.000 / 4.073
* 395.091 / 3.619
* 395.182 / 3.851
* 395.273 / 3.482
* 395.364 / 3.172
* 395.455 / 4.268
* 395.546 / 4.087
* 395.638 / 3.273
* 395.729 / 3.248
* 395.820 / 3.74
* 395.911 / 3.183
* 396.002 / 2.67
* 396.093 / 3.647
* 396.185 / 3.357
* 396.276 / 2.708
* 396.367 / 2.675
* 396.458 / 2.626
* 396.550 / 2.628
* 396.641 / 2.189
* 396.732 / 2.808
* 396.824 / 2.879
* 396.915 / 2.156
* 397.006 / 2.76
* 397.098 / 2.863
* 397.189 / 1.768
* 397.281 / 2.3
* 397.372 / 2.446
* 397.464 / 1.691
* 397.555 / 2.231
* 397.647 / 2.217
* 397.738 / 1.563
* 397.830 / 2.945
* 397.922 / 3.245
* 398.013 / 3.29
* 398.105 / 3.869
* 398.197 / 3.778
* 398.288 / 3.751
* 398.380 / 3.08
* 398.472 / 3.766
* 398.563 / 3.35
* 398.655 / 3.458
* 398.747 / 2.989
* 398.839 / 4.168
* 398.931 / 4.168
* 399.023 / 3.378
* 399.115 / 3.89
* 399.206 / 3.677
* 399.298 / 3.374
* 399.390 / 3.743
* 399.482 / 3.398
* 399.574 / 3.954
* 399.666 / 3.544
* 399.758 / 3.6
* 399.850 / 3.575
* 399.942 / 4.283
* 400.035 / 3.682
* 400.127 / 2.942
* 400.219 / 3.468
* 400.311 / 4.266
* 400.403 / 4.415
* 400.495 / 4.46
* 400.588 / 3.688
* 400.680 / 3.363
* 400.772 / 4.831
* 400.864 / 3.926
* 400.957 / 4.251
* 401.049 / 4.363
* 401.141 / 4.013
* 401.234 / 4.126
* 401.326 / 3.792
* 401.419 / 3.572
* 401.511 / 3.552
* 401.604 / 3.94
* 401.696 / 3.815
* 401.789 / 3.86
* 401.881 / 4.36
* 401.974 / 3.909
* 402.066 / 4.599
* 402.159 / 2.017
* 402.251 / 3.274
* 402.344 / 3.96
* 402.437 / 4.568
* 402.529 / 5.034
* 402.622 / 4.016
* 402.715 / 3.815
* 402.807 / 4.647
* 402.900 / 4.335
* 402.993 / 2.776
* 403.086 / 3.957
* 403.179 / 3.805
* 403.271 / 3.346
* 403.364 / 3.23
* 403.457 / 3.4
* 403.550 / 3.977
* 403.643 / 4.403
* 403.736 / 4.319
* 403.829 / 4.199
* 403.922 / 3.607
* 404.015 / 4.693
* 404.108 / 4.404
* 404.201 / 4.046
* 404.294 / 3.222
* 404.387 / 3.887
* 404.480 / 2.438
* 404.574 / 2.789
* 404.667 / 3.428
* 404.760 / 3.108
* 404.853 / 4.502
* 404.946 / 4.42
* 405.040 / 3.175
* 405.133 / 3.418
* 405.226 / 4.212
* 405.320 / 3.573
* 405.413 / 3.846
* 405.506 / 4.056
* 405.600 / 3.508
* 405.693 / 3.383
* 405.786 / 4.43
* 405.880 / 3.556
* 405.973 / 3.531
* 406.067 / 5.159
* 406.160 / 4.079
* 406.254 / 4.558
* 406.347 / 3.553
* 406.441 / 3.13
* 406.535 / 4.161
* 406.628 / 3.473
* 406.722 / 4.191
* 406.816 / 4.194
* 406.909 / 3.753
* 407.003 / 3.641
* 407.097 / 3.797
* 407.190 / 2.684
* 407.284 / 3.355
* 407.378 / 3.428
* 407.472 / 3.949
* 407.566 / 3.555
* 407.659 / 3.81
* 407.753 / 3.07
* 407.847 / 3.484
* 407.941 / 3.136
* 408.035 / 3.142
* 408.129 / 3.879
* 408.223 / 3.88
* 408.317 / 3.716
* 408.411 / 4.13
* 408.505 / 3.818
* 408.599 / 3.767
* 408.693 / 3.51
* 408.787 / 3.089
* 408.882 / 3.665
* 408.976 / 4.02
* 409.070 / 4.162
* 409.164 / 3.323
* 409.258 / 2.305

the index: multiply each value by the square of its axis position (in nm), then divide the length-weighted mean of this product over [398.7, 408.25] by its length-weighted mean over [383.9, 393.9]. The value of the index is 1.2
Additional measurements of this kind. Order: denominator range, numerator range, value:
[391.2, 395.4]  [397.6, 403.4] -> 1.12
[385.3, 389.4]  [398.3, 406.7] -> 1.24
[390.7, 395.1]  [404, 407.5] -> 1.14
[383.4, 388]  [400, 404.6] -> 1.22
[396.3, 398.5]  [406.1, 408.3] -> 1.41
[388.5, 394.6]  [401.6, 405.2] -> 1.21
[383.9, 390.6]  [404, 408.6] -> 1.22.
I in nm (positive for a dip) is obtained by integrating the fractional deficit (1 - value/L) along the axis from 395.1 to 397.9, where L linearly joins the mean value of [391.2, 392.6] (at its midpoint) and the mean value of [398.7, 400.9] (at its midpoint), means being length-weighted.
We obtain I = 0.70 nm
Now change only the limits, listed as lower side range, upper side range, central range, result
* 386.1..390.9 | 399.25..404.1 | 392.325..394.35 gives 0.20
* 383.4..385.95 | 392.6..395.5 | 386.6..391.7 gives -0.18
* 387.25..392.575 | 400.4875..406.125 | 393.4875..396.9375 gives 0.25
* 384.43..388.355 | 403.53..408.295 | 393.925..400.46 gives 0.63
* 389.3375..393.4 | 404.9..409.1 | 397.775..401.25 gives -0.11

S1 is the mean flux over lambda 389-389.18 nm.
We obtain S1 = 2.13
